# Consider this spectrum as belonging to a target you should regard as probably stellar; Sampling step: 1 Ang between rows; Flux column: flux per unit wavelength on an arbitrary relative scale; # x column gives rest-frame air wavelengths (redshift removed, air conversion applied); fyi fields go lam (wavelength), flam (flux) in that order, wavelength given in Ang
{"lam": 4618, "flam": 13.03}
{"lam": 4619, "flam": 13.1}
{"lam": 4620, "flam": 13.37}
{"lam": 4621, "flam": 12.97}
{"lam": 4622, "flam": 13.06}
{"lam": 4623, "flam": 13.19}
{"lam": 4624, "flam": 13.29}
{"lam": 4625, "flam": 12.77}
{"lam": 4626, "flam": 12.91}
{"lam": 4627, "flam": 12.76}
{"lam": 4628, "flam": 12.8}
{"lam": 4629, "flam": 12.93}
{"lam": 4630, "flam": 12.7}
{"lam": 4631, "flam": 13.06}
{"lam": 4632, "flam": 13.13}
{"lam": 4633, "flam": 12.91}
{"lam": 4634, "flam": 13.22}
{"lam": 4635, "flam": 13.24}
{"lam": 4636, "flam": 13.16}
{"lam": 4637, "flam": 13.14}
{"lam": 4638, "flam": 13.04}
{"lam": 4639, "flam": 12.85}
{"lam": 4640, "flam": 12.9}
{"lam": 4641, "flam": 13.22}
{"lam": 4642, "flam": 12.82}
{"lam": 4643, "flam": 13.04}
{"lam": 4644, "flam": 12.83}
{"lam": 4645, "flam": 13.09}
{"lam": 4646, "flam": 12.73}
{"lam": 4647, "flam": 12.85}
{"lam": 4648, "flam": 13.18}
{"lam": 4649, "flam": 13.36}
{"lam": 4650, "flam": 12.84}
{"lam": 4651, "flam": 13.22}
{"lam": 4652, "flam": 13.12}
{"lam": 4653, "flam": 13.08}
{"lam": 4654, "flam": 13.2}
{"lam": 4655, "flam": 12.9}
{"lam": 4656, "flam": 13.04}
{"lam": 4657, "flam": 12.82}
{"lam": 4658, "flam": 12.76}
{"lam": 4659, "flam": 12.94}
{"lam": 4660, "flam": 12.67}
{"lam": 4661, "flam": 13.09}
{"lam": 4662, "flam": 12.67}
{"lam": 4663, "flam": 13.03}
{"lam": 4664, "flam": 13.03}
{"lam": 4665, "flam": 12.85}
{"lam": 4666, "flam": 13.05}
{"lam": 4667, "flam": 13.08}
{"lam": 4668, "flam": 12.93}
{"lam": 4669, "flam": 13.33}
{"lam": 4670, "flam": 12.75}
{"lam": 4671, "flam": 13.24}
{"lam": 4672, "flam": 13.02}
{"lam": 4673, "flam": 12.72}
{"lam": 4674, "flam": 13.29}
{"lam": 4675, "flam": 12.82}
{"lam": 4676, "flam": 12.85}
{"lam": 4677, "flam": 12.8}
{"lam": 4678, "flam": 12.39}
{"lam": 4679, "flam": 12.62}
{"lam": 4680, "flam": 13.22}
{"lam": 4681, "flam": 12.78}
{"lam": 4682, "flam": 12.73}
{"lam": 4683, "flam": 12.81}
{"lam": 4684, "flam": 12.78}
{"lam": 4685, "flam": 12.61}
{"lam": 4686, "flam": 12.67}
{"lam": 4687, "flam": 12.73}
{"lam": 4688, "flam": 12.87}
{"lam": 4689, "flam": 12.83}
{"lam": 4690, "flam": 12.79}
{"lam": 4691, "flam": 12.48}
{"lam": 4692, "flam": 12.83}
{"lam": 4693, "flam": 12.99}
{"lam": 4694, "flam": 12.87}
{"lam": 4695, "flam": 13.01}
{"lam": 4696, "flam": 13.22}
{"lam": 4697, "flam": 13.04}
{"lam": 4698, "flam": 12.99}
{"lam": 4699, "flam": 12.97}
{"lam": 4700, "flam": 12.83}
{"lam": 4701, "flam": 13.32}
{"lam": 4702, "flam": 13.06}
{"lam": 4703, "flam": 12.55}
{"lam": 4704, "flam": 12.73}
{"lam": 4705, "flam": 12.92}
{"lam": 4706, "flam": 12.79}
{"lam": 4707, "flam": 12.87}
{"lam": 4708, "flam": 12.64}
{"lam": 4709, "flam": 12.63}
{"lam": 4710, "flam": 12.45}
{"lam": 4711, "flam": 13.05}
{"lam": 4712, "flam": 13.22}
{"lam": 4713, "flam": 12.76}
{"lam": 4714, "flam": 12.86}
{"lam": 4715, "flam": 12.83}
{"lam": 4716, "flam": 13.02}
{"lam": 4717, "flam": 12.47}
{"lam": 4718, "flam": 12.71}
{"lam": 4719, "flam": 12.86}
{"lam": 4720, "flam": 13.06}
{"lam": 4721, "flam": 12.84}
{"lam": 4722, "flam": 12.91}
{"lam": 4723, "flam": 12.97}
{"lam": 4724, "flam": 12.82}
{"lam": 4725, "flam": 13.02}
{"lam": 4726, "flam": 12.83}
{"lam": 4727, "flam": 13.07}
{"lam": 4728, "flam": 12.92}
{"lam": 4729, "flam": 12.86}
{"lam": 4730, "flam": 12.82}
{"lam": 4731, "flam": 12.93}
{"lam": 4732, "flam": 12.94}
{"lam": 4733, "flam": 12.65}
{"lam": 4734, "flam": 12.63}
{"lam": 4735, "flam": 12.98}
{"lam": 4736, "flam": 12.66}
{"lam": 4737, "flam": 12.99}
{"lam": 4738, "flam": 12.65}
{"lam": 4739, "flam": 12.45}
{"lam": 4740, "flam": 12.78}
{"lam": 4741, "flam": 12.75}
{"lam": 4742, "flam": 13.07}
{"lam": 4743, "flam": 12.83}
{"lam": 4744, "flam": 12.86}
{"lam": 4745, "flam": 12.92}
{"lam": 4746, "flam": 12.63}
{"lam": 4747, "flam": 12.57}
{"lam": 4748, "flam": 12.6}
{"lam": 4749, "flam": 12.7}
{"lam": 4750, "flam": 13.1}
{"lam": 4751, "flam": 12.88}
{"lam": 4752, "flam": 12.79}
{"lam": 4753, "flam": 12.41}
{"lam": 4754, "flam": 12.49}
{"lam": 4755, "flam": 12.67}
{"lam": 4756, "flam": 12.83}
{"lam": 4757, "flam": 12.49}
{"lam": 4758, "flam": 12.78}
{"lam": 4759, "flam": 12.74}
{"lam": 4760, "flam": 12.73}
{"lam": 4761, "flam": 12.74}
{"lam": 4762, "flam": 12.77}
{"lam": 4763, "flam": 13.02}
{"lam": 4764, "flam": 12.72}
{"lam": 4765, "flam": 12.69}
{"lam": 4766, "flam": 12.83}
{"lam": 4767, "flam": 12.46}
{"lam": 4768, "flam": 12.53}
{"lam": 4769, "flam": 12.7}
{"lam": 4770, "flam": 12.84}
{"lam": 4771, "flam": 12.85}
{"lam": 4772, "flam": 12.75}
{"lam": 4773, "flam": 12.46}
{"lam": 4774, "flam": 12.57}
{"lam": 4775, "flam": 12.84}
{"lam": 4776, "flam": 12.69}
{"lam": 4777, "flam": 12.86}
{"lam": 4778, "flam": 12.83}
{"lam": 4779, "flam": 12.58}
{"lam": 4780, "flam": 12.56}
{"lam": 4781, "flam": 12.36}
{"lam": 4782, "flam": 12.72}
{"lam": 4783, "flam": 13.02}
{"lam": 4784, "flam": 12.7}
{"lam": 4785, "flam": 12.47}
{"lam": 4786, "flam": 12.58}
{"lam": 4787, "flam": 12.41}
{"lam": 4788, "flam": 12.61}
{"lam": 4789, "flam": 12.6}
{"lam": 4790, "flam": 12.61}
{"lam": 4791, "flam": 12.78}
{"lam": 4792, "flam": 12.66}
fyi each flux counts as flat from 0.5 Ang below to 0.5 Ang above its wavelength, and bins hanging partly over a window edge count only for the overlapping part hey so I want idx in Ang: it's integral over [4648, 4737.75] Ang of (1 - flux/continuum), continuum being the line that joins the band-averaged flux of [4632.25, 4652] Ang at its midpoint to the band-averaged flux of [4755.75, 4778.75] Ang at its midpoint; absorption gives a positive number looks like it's 0.1 Ang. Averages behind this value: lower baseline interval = 13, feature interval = 12.9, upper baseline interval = 12.7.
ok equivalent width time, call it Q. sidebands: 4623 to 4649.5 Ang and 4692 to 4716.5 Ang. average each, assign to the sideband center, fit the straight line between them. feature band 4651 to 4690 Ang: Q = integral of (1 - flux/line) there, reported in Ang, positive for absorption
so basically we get 0.1 Ang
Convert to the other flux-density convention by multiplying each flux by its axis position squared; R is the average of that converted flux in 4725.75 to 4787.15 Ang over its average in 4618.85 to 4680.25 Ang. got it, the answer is 1.03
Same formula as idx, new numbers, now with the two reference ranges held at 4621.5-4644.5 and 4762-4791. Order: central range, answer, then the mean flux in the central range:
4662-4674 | -0.07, 13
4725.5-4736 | -0.06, 12.9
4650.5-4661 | -0.03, 13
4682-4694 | 0.10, 12.8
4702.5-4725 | -0.01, 12.8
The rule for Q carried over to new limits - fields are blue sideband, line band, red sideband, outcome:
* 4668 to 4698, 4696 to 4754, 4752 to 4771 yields -0.3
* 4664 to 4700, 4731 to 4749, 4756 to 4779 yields 0.0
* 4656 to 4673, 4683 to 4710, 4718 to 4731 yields 0.2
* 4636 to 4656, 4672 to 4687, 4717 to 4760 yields 0.2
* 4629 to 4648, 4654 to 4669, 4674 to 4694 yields -0.1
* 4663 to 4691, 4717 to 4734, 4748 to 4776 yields -0.1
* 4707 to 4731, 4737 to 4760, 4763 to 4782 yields 0.1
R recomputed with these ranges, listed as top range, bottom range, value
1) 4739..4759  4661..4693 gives 1.02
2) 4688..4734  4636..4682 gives 1.02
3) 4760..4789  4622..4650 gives 1.03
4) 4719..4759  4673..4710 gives 1.02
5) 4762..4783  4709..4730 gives 1.01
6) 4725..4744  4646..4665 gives 1.02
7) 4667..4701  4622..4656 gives 1.01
